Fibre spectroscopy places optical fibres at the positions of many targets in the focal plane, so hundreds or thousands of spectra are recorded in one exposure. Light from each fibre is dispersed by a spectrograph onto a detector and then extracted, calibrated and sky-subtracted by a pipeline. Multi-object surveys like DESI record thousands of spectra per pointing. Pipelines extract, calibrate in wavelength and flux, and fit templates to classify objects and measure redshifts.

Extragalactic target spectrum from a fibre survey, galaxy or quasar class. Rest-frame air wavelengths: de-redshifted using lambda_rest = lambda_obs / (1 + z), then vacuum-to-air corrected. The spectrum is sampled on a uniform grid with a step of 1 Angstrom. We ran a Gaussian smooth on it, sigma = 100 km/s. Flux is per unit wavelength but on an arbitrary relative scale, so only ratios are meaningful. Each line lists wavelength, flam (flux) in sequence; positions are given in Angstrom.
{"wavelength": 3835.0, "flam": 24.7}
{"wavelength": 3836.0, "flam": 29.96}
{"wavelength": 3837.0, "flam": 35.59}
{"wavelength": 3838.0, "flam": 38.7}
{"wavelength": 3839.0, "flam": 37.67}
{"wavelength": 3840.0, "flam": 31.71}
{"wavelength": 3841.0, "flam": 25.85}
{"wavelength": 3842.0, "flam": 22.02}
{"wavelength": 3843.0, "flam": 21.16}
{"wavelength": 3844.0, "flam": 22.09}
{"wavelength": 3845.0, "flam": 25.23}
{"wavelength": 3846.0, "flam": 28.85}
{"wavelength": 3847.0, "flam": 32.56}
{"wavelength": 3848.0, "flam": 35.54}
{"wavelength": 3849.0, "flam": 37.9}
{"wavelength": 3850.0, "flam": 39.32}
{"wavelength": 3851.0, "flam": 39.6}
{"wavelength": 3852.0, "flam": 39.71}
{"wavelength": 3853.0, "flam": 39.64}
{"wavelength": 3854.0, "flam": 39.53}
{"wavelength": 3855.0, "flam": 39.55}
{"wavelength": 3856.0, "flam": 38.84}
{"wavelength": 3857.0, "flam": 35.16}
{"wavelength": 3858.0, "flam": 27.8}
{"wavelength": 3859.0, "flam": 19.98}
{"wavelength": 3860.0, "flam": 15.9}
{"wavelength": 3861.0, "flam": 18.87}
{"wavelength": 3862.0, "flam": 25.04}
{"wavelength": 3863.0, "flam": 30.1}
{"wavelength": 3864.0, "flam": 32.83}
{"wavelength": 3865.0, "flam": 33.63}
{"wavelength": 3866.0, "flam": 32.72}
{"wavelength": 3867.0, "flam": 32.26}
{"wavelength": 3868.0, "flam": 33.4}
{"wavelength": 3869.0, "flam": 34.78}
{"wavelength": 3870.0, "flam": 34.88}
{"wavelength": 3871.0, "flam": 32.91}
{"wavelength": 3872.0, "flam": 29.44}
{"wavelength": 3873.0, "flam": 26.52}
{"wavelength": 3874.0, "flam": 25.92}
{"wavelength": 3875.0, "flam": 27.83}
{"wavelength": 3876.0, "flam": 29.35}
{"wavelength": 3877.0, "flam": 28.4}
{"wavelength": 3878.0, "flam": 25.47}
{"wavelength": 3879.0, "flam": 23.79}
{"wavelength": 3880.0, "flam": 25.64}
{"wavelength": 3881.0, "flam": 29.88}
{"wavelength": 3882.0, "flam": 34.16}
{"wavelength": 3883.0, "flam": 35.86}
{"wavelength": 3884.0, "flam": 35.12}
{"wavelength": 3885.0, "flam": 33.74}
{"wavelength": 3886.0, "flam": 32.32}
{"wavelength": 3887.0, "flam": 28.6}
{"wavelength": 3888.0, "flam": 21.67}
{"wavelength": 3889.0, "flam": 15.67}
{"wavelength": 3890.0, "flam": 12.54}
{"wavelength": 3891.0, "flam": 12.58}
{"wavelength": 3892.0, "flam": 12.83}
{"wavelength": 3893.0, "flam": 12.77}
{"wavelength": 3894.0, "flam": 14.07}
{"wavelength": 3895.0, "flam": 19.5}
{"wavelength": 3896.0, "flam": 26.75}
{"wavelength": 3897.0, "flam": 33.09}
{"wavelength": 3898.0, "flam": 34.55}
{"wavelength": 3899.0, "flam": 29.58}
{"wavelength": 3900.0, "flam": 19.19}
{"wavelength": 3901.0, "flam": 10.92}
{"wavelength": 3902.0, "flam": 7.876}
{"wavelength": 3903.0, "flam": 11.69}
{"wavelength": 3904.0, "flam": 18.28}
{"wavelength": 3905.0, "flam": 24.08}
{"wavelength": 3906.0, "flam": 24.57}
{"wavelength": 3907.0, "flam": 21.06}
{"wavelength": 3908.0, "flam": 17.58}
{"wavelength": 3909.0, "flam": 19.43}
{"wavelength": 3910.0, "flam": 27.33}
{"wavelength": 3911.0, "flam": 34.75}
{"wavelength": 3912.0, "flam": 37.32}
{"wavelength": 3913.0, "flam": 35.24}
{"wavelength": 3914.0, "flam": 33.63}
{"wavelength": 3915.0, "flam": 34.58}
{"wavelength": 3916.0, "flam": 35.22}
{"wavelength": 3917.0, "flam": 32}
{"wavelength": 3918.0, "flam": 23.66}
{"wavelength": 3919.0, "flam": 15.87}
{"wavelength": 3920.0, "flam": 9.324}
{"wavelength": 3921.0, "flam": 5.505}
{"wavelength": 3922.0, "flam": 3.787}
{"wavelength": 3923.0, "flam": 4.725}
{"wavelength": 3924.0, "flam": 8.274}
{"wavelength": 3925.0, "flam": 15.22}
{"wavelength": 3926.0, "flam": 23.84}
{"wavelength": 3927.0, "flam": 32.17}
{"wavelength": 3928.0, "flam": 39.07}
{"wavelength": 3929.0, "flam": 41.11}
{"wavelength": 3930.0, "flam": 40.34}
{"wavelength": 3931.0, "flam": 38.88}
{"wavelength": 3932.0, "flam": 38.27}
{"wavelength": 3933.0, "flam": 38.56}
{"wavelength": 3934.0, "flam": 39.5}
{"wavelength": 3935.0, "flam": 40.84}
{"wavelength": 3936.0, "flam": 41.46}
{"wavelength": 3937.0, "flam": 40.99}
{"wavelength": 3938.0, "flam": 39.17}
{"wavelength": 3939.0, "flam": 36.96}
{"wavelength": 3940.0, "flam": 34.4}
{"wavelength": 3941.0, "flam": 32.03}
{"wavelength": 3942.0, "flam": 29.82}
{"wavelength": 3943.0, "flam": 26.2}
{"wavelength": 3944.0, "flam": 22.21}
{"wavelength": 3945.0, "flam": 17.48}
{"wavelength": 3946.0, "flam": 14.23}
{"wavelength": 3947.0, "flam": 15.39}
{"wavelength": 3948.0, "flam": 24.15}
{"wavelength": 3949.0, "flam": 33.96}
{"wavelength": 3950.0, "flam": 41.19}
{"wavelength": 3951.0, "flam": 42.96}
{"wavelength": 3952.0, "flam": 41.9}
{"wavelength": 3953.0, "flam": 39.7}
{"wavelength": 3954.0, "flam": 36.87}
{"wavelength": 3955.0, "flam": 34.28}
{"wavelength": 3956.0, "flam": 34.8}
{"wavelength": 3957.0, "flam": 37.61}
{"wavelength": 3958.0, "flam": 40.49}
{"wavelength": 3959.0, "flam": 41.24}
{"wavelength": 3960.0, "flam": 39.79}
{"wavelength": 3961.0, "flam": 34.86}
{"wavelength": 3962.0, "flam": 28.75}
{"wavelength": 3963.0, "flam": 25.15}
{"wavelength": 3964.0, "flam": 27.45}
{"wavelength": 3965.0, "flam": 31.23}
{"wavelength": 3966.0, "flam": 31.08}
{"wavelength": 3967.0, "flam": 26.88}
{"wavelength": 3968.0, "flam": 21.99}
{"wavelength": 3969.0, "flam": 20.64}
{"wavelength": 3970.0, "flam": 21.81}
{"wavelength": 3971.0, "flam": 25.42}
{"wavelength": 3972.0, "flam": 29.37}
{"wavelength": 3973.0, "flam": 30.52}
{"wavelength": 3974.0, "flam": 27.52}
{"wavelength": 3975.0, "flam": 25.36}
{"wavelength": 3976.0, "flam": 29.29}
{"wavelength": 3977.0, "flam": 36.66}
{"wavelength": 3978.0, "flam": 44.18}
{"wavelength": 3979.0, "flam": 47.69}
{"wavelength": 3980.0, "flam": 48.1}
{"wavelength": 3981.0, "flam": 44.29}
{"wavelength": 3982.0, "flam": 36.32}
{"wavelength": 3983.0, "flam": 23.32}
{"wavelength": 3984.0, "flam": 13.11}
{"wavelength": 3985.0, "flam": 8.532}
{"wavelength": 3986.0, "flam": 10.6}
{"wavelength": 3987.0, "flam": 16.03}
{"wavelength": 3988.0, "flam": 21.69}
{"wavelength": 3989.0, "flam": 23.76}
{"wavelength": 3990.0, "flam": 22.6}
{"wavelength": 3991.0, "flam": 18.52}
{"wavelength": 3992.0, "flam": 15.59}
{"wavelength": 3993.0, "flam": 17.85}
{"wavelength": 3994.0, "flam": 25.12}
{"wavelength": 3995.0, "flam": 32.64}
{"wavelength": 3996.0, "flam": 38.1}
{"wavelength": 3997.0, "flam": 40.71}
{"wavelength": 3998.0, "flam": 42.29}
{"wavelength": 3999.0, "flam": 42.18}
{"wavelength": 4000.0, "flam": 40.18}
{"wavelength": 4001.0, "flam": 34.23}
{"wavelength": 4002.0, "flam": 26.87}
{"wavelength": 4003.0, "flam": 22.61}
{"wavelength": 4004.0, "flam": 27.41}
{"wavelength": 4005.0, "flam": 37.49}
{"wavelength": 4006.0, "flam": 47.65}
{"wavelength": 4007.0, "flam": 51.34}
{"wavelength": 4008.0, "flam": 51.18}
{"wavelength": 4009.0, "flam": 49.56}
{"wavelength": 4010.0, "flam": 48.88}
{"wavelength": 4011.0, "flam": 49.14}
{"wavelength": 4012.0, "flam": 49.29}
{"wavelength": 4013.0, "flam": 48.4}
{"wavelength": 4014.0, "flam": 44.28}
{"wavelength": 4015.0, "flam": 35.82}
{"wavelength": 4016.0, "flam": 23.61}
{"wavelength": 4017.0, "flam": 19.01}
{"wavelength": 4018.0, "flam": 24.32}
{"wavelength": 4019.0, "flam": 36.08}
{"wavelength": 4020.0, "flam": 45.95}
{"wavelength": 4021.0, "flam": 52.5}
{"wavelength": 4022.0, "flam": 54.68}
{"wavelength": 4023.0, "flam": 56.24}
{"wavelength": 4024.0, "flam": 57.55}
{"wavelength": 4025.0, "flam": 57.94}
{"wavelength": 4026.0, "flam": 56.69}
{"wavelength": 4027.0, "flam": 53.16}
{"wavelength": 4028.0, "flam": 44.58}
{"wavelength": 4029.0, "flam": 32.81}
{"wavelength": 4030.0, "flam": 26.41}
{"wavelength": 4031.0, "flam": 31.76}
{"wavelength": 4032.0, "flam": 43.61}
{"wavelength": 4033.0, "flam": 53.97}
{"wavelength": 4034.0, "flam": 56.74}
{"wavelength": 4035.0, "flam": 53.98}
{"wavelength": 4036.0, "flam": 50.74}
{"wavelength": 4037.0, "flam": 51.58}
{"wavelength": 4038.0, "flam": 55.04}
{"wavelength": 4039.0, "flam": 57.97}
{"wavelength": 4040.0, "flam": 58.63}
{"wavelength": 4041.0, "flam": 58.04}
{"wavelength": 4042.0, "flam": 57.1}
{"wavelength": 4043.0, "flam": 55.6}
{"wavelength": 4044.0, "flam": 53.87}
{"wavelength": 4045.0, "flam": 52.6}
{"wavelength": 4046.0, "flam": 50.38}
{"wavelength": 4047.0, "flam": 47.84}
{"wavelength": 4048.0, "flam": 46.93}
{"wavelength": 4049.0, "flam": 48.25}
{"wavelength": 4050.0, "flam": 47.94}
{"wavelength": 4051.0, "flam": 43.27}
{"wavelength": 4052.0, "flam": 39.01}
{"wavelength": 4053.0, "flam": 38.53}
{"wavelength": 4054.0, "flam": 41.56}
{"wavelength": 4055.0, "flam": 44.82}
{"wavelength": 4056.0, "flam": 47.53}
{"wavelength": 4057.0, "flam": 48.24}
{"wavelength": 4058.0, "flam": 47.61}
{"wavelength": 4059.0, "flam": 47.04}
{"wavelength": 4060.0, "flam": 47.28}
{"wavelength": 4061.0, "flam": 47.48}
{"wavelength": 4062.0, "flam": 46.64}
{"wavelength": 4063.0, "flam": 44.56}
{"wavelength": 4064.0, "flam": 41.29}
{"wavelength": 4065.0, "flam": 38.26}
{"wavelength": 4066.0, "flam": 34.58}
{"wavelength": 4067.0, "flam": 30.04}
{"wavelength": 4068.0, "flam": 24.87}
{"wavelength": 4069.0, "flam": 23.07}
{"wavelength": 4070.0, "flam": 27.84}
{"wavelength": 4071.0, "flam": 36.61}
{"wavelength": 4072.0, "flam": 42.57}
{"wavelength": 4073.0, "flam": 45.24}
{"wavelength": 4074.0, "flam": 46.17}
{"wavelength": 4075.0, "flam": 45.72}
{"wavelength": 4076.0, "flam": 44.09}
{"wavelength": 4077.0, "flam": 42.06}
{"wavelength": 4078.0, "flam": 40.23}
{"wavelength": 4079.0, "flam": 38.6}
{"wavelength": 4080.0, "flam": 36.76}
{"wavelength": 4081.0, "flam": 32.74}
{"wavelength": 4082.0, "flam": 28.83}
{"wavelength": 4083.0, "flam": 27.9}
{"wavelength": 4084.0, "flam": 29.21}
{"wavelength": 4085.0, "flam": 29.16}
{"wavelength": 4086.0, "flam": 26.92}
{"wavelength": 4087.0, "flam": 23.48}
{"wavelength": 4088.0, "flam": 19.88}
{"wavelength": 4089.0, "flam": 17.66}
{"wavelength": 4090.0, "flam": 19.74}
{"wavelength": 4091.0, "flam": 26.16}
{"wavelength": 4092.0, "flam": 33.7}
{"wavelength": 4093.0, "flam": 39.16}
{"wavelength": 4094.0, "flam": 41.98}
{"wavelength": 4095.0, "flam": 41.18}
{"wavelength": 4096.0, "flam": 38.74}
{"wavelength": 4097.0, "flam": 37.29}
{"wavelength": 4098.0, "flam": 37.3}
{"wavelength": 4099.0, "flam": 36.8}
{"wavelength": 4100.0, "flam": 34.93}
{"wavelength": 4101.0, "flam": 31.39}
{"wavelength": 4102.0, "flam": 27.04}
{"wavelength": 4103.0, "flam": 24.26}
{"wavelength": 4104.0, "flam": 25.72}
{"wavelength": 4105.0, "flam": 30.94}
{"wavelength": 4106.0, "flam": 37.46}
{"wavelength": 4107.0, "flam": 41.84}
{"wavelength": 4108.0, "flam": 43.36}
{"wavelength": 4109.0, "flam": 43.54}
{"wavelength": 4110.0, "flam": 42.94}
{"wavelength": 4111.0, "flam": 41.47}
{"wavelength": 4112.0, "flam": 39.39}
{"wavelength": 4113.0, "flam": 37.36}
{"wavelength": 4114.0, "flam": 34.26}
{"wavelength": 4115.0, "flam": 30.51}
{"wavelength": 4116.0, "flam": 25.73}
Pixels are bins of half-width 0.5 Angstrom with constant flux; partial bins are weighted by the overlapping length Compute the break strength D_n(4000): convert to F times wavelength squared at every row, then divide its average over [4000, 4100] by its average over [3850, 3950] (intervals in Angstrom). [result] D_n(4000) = 1.6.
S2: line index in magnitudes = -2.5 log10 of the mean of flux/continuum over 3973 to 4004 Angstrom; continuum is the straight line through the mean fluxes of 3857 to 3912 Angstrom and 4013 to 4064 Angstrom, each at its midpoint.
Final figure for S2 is 0.33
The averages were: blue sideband 25.4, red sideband 46.7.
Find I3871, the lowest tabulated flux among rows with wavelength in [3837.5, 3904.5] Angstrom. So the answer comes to 7.876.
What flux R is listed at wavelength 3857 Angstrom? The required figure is 35.16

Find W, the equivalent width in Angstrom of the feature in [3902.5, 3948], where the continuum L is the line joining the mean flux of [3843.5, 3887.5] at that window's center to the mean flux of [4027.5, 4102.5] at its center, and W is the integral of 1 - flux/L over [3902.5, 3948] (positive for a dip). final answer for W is 9.38 Angstrom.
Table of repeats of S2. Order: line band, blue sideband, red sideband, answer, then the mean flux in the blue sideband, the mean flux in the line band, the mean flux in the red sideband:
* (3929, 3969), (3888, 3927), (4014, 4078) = -0.207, 20.7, 33.3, 44.7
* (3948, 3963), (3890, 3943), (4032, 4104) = -0.236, 25.9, 36.9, 40.5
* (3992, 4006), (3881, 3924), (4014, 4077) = 0.147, 22.6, 32.8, 44.7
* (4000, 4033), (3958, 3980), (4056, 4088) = -0.224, 31.4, 42.1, 37.5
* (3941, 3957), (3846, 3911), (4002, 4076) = 0.143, 27.3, 30.6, 44.5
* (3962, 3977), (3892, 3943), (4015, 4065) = 0.279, 26.4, 27.1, 46.7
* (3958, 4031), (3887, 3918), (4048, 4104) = -0.138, 23.1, 34.7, 36.8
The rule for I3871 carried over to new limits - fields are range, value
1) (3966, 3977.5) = 20.64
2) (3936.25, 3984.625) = 13.11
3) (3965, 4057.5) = 8.532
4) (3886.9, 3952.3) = 3.787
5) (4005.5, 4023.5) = 19.01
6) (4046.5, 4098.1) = 17.66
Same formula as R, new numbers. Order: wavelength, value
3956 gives 34.8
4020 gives 45.95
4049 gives 48.25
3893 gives 12.77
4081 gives 32.74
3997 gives 40.71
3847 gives 32.56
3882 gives 34.16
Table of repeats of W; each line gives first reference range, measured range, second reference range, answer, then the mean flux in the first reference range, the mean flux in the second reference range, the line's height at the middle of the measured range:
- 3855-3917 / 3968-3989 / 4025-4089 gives 4.40 Angstrom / 26.5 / 42.6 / 35.2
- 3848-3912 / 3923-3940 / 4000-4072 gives -0.42 Angstrom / 27.3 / 44.2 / 32.8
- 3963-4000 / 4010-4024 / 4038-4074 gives -2.35 Angstrom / 28.4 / 44.8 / 36.2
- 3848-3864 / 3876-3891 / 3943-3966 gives 2.53 Angstrom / 32.6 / 31.9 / 32.4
